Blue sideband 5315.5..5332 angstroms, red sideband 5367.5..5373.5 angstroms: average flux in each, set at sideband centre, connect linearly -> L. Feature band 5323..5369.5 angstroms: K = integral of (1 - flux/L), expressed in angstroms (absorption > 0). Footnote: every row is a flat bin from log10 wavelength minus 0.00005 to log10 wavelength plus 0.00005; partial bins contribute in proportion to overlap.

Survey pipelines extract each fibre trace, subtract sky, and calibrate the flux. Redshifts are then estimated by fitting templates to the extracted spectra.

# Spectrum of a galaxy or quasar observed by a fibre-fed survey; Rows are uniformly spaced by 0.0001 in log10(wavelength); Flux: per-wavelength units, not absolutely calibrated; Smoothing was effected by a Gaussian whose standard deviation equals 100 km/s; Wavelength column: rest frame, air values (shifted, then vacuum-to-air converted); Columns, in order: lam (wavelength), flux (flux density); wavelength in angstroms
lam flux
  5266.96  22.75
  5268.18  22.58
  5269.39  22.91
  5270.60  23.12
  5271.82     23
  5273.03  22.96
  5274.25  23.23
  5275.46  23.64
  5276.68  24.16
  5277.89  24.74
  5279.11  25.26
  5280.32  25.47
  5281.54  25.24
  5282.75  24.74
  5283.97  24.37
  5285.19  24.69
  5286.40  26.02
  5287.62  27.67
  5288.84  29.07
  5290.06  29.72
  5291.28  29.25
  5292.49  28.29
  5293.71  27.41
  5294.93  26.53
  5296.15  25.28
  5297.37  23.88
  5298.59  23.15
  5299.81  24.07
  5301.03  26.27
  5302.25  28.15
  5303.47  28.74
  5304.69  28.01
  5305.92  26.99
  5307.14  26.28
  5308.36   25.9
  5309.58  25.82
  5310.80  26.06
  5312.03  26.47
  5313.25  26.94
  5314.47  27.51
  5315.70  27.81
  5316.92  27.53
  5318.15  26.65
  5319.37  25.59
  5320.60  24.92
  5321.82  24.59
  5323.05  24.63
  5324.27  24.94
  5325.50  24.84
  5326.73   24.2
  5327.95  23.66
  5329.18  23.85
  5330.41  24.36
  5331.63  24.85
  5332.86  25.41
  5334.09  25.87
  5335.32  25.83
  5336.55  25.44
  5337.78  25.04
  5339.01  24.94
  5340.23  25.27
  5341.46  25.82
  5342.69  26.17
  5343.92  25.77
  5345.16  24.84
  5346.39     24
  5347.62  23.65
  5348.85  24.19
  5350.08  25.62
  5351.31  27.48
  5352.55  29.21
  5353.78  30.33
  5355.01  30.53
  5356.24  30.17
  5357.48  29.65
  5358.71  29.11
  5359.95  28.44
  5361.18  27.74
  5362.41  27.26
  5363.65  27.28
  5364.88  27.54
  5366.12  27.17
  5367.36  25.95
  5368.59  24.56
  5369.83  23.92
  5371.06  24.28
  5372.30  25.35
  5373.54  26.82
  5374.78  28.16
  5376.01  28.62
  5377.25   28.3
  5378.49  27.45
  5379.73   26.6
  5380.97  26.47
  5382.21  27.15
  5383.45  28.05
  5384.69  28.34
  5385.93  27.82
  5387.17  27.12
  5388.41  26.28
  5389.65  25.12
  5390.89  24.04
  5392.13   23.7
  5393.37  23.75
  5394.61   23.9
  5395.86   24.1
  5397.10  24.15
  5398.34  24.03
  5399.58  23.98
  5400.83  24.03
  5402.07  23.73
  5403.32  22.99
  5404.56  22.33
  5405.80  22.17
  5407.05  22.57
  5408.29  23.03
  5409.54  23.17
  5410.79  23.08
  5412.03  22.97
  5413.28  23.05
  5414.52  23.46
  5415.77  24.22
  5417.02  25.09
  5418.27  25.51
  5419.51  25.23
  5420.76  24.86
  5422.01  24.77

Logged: -2.3 angstroms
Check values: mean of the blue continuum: 25.1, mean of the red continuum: 24.9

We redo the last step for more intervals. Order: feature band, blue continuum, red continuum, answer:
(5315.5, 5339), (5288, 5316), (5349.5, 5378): 1.7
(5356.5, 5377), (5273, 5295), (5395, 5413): -2.5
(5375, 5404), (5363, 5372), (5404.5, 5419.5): -1.2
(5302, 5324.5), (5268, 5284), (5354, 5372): -0.9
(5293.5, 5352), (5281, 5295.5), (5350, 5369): 3.9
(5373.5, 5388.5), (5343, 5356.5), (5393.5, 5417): -1.6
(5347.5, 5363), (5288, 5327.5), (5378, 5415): -1.6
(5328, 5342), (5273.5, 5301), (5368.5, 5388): 0.7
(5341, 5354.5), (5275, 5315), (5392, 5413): -0.7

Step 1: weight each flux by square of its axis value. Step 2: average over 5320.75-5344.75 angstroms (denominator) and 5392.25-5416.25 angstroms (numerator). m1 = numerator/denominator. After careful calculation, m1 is 0.96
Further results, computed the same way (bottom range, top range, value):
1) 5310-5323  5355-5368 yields 1.09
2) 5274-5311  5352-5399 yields 1.06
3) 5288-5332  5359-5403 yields 1.02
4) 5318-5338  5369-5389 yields 1.10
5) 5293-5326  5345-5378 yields 1.06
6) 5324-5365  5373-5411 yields 0.98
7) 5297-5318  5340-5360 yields 1.04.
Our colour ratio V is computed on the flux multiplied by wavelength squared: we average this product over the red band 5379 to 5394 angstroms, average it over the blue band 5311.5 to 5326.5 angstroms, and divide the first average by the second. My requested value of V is 1.03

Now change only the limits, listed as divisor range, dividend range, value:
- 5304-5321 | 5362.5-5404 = 0.99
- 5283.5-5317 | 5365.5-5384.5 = 1.03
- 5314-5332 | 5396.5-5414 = 0.95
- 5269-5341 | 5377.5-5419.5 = 1.00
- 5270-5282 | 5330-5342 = 1.08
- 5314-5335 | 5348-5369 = 1.11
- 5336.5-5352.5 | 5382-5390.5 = 1.08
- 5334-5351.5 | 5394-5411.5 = 0.95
